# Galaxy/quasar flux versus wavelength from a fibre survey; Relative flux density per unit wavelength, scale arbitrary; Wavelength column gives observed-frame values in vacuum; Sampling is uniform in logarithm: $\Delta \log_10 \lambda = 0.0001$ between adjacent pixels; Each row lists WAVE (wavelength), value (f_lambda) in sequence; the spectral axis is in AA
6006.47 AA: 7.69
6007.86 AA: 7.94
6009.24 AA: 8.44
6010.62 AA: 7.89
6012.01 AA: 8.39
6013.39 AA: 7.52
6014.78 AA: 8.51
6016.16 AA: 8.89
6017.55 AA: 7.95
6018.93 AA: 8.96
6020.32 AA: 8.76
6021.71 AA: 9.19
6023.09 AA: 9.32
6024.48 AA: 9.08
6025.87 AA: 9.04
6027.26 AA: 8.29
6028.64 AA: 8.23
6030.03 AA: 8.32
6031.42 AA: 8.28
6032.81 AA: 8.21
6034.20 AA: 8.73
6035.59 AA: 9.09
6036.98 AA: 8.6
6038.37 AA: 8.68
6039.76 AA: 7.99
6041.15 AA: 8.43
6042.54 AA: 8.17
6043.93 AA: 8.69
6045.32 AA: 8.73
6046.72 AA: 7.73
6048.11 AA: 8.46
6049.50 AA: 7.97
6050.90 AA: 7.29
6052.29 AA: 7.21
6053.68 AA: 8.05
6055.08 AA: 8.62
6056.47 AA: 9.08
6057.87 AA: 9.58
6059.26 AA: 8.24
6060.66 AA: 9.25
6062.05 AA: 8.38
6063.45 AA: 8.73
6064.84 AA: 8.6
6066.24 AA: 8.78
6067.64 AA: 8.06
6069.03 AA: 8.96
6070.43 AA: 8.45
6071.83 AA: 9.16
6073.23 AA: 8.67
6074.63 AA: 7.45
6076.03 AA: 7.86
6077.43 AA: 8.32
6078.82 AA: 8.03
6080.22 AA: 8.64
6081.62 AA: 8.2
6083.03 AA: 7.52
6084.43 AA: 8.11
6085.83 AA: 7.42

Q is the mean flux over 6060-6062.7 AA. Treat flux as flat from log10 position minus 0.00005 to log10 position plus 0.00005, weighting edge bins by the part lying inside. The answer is 8.84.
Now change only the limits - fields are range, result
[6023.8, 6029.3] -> 8.67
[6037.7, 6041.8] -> 8.37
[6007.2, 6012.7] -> 8.17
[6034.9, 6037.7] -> 8.84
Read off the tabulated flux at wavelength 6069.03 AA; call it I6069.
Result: 8.96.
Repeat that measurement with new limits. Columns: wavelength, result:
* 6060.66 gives 9.25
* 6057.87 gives 9.58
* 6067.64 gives 8.06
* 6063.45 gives 8.73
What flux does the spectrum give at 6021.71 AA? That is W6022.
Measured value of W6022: 9.19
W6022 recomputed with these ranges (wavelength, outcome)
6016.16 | 8.89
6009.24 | 8.44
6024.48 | 9.08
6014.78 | 8.51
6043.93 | 8.69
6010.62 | 7.89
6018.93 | 8.96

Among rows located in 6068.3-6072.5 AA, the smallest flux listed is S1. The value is 8.45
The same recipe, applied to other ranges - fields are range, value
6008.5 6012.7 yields 7.89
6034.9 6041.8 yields 7.99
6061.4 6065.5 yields 8.38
